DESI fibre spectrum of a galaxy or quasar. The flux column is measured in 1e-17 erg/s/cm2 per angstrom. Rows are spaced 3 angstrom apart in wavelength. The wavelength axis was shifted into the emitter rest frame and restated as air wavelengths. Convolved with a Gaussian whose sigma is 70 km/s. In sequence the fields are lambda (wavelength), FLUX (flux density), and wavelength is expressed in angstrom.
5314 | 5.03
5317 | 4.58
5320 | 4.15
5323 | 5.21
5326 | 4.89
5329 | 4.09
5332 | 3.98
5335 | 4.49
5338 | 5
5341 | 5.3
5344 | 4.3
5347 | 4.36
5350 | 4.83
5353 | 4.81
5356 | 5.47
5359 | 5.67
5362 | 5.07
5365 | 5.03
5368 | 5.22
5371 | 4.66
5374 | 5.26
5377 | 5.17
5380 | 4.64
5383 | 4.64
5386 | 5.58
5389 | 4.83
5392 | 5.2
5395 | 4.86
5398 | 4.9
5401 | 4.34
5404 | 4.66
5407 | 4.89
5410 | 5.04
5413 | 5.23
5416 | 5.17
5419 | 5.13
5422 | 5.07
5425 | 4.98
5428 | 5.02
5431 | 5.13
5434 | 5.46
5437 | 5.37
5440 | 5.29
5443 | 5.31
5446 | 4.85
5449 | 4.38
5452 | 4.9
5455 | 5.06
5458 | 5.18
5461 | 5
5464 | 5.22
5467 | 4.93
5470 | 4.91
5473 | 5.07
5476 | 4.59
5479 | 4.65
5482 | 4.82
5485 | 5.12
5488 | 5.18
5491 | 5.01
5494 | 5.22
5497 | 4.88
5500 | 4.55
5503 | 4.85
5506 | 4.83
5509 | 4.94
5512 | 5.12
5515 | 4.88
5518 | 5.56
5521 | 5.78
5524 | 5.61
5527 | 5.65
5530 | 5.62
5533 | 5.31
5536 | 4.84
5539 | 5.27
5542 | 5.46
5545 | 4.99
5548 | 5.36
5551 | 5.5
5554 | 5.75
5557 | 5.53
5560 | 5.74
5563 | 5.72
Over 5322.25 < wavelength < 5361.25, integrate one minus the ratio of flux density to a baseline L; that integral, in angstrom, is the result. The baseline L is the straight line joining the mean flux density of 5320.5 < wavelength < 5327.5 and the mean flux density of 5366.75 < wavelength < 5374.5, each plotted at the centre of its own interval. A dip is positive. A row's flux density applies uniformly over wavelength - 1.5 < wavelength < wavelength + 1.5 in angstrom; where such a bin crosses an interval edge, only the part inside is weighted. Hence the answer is 1.3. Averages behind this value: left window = 4.92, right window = 5.01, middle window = 4.8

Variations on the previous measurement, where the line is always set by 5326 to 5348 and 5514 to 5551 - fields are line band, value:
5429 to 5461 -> -0.6 angstrom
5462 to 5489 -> 1.0 angstrom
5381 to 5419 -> -1.1 angstrom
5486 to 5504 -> 0.9 angstrom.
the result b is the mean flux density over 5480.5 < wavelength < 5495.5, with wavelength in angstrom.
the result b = 5.07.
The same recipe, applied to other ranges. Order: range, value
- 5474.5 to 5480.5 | 4.62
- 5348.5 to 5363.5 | 5.17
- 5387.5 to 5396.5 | 4.96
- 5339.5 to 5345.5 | 4.8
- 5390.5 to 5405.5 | 4.79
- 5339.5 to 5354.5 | 4.72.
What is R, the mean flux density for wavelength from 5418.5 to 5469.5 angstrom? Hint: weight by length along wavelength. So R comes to 5.07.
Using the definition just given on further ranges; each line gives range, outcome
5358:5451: 5.03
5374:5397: 5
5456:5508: 4.94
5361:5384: 4.97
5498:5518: 4.91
